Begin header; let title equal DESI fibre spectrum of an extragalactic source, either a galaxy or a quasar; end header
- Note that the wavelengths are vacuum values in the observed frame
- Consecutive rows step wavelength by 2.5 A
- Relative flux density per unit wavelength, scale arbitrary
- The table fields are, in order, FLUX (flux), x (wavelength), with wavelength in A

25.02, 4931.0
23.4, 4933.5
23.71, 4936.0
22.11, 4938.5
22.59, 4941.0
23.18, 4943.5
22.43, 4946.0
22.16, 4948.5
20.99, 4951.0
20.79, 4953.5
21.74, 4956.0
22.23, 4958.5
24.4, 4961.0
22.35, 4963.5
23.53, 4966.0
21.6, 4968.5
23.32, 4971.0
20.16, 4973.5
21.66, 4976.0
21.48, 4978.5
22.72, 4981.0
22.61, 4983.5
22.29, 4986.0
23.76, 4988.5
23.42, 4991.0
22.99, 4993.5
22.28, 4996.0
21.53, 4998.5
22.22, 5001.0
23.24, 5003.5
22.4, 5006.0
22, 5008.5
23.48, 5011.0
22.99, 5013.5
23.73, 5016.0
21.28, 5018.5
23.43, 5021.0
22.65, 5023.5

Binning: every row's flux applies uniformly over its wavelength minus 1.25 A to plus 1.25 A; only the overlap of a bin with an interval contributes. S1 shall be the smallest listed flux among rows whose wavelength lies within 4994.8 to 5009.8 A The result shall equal 21.53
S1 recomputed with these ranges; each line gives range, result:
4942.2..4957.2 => 20.79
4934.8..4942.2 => 22.11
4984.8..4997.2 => 22.28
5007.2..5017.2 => 22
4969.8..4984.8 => 20.16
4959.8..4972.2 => 21.6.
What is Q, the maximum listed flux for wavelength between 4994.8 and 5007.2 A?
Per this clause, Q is 23.24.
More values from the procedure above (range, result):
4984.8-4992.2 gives 23.76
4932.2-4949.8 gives 23.71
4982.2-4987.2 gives 22.61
